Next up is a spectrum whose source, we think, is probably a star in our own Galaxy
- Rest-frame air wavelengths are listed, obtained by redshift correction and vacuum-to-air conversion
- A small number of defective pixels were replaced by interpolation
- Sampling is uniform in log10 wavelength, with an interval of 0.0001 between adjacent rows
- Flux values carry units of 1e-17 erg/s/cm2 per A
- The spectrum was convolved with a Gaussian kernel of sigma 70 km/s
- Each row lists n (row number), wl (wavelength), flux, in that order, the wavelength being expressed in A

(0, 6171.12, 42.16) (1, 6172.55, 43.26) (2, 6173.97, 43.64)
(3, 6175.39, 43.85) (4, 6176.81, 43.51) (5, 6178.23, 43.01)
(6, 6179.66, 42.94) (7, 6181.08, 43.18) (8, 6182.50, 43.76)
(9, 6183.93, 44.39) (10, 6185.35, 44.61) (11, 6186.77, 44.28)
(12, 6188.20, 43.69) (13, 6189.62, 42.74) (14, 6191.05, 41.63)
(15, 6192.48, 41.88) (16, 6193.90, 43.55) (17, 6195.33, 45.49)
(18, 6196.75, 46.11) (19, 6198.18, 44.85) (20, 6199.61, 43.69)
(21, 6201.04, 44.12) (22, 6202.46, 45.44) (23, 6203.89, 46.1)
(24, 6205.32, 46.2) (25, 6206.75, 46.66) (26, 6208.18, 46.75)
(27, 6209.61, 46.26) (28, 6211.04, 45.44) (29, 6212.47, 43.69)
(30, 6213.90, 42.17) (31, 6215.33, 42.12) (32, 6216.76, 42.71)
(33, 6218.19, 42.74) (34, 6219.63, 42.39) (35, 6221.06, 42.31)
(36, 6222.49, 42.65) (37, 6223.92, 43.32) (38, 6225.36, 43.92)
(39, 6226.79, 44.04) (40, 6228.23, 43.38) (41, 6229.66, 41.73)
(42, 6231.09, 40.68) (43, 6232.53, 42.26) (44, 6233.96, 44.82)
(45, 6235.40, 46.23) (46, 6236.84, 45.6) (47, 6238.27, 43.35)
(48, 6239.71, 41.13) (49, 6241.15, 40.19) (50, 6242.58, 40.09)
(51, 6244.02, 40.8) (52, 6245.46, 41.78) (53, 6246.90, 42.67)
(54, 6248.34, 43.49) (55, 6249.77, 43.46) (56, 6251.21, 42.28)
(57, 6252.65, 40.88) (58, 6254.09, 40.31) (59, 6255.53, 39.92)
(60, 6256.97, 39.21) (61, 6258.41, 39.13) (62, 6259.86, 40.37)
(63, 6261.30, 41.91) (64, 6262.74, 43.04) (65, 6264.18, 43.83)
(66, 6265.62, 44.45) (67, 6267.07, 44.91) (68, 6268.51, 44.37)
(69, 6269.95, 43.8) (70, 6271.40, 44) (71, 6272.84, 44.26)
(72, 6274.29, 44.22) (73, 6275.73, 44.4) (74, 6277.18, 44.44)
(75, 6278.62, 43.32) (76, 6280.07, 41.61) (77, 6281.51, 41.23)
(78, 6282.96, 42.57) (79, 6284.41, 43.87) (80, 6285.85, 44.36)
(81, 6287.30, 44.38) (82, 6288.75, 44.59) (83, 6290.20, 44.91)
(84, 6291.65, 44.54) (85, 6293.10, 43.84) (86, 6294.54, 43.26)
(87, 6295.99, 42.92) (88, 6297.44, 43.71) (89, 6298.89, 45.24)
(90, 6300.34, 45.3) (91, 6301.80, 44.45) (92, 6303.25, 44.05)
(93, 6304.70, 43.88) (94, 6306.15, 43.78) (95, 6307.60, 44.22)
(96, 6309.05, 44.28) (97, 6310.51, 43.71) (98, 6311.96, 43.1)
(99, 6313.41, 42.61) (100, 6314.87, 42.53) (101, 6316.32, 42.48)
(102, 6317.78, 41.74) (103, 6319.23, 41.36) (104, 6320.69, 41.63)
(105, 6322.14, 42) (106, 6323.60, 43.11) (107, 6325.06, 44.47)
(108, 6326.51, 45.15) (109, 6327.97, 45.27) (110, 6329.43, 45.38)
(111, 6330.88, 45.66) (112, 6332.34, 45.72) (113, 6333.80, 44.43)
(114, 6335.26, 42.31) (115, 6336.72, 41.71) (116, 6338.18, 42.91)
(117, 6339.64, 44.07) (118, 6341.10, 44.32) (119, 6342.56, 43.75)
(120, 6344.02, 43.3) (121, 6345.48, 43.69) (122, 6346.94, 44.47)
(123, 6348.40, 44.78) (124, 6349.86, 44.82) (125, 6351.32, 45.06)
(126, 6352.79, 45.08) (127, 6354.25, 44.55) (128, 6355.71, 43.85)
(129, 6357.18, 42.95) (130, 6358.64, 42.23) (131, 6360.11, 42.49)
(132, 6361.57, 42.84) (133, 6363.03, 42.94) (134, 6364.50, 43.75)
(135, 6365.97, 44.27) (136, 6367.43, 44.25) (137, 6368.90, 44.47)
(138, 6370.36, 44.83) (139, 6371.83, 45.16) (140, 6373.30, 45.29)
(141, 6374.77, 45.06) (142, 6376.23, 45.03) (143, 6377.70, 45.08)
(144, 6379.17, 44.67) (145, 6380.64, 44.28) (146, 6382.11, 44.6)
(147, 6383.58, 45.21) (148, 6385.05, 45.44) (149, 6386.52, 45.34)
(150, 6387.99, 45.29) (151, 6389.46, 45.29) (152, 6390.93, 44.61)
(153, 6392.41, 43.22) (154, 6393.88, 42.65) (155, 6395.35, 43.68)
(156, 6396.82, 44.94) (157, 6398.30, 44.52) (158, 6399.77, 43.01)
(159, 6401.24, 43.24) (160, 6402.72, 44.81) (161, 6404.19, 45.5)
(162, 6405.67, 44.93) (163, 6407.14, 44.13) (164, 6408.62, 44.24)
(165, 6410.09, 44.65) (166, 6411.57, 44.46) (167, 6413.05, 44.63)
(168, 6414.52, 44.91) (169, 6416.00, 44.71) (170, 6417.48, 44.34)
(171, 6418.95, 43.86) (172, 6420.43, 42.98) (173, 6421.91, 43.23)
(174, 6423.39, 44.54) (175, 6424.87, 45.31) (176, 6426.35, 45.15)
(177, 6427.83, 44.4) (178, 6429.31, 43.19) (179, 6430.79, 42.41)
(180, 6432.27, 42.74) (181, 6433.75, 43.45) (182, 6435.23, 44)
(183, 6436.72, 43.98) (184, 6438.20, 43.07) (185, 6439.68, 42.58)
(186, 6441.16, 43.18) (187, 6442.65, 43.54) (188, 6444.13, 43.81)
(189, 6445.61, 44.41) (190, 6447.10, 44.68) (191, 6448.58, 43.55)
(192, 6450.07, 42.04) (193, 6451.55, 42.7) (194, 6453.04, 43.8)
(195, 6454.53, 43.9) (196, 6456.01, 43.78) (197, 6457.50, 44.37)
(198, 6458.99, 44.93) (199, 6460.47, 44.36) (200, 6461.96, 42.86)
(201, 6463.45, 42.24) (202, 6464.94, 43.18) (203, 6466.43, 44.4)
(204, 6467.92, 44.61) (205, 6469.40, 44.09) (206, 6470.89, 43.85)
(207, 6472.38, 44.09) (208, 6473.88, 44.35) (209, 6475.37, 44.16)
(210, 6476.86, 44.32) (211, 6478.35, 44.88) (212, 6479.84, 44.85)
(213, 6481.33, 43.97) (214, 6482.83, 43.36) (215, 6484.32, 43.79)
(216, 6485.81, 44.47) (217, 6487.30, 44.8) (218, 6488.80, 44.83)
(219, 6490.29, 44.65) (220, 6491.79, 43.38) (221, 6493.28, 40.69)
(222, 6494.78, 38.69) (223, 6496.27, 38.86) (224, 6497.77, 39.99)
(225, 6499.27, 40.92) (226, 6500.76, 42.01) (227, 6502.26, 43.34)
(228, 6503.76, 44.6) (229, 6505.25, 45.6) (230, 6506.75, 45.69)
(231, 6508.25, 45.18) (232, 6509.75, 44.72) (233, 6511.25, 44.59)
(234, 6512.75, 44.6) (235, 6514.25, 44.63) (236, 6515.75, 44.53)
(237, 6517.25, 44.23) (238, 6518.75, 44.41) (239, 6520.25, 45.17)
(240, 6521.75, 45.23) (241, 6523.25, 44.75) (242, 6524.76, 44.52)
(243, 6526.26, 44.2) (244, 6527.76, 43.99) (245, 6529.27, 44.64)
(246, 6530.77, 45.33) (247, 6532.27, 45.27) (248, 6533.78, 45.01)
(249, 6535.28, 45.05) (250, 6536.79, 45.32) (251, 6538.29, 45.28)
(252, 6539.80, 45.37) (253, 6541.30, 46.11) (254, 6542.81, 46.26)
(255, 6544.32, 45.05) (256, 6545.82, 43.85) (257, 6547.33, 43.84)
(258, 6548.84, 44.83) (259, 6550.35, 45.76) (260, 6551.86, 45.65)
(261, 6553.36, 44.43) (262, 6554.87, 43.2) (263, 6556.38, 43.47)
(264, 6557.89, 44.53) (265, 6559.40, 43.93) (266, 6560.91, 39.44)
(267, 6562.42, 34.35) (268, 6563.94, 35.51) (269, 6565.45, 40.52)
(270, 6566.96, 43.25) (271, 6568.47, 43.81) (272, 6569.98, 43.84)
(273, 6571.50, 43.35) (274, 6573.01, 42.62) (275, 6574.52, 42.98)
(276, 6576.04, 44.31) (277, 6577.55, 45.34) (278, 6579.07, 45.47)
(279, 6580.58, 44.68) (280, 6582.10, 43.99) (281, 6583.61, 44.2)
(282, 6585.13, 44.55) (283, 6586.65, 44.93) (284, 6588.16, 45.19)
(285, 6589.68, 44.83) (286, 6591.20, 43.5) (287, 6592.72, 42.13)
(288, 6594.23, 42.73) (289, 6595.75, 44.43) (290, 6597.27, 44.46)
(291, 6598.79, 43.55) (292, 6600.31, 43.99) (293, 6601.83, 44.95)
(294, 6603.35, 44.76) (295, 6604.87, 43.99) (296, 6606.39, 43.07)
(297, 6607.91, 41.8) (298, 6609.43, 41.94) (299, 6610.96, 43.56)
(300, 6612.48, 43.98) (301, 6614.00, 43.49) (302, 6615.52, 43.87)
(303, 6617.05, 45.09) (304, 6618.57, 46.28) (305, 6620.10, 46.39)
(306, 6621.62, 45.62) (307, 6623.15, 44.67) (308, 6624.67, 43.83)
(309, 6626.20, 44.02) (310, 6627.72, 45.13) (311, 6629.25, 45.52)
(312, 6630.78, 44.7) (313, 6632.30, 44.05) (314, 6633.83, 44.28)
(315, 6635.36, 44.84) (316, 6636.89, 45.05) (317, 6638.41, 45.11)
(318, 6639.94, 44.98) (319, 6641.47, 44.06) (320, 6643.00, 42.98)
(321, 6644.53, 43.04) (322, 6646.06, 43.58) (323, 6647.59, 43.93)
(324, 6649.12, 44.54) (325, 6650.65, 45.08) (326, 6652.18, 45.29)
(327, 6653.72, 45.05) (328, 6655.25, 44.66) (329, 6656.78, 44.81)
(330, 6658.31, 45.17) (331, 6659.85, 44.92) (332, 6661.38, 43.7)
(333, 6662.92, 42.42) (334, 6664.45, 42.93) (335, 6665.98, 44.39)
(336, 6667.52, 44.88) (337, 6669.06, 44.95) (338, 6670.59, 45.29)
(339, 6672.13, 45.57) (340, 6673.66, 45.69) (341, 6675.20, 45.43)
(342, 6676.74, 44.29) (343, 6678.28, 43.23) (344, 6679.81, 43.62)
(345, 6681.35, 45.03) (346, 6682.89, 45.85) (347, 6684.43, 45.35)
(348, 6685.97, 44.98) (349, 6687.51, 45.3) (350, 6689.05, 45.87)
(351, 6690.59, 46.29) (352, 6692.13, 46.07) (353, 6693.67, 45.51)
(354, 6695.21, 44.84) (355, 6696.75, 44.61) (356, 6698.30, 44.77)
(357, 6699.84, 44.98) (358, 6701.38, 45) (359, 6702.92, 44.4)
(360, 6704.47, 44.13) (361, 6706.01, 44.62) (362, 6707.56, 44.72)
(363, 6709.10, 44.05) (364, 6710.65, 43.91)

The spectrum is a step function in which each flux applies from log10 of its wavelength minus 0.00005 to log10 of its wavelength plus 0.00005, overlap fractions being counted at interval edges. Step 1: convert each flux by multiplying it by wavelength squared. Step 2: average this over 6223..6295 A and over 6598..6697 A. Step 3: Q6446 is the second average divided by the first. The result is 1.17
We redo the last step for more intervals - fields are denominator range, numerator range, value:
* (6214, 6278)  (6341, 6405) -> 1.08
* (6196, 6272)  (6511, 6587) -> 1.12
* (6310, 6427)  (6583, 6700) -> 1.10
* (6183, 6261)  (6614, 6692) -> 1.19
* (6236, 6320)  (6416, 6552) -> 1.09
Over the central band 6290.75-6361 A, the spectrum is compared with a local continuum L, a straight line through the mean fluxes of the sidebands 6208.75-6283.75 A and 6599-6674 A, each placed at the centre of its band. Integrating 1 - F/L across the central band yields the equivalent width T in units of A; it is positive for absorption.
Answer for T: -1.1 A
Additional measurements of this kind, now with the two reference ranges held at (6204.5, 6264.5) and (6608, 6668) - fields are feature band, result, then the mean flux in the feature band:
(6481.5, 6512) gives 0.4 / 43.2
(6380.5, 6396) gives -0.4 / 44.5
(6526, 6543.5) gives -0.5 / 45.2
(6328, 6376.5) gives -1.0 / 44.1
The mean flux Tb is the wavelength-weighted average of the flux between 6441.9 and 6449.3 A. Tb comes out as 44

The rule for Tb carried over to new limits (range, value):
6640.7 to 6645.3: 43.3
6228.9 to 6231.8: 41.4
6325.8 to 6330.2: 45.3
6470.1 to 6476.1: 44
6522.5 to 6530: 44.4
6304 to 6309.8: 44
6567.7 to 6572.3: 43.7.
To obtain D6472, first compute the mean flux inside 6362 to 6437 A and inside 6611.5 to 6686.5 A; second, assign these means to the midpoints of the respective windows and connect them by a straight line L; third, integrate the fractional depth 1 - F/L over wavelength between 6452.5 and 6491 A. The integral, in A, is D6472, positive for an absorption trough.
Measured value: 0.3 A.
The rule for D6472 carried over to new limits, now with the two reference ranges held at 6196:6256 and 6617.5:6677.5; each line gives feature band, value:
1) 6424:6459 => 0.2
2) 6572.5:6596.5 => 0.2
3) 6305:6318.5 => 0.1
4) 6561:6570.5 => 0.9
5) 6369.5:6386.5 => -0.5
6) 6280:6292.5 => 0.0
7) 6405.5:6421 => -0.2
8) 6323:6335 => -0.3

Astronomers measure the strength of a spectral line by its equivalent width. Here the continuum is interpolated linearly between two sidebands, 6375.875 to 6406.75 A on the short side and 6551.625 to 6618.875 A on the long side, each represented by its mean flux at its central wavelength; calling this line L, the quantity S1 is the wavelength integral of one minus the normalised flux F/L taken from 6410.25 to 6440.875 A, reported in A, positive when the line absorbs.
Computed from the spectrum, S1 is 0.3 A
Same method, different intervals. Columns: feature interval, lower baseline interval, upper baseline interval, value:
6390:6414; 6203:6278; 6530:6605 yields -0.4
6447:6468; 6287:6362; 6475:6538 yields 0.1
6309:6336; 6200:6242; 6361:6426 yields 0.4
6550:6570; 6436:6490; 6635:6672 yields 0.9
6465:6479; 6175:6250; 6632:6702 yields 0.0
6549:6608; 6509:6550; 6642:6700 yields 1.8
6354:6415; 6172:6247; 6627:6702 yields -0.4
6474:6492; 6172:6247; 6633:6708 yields 0.0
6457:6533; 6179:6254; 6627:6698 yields 0.6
